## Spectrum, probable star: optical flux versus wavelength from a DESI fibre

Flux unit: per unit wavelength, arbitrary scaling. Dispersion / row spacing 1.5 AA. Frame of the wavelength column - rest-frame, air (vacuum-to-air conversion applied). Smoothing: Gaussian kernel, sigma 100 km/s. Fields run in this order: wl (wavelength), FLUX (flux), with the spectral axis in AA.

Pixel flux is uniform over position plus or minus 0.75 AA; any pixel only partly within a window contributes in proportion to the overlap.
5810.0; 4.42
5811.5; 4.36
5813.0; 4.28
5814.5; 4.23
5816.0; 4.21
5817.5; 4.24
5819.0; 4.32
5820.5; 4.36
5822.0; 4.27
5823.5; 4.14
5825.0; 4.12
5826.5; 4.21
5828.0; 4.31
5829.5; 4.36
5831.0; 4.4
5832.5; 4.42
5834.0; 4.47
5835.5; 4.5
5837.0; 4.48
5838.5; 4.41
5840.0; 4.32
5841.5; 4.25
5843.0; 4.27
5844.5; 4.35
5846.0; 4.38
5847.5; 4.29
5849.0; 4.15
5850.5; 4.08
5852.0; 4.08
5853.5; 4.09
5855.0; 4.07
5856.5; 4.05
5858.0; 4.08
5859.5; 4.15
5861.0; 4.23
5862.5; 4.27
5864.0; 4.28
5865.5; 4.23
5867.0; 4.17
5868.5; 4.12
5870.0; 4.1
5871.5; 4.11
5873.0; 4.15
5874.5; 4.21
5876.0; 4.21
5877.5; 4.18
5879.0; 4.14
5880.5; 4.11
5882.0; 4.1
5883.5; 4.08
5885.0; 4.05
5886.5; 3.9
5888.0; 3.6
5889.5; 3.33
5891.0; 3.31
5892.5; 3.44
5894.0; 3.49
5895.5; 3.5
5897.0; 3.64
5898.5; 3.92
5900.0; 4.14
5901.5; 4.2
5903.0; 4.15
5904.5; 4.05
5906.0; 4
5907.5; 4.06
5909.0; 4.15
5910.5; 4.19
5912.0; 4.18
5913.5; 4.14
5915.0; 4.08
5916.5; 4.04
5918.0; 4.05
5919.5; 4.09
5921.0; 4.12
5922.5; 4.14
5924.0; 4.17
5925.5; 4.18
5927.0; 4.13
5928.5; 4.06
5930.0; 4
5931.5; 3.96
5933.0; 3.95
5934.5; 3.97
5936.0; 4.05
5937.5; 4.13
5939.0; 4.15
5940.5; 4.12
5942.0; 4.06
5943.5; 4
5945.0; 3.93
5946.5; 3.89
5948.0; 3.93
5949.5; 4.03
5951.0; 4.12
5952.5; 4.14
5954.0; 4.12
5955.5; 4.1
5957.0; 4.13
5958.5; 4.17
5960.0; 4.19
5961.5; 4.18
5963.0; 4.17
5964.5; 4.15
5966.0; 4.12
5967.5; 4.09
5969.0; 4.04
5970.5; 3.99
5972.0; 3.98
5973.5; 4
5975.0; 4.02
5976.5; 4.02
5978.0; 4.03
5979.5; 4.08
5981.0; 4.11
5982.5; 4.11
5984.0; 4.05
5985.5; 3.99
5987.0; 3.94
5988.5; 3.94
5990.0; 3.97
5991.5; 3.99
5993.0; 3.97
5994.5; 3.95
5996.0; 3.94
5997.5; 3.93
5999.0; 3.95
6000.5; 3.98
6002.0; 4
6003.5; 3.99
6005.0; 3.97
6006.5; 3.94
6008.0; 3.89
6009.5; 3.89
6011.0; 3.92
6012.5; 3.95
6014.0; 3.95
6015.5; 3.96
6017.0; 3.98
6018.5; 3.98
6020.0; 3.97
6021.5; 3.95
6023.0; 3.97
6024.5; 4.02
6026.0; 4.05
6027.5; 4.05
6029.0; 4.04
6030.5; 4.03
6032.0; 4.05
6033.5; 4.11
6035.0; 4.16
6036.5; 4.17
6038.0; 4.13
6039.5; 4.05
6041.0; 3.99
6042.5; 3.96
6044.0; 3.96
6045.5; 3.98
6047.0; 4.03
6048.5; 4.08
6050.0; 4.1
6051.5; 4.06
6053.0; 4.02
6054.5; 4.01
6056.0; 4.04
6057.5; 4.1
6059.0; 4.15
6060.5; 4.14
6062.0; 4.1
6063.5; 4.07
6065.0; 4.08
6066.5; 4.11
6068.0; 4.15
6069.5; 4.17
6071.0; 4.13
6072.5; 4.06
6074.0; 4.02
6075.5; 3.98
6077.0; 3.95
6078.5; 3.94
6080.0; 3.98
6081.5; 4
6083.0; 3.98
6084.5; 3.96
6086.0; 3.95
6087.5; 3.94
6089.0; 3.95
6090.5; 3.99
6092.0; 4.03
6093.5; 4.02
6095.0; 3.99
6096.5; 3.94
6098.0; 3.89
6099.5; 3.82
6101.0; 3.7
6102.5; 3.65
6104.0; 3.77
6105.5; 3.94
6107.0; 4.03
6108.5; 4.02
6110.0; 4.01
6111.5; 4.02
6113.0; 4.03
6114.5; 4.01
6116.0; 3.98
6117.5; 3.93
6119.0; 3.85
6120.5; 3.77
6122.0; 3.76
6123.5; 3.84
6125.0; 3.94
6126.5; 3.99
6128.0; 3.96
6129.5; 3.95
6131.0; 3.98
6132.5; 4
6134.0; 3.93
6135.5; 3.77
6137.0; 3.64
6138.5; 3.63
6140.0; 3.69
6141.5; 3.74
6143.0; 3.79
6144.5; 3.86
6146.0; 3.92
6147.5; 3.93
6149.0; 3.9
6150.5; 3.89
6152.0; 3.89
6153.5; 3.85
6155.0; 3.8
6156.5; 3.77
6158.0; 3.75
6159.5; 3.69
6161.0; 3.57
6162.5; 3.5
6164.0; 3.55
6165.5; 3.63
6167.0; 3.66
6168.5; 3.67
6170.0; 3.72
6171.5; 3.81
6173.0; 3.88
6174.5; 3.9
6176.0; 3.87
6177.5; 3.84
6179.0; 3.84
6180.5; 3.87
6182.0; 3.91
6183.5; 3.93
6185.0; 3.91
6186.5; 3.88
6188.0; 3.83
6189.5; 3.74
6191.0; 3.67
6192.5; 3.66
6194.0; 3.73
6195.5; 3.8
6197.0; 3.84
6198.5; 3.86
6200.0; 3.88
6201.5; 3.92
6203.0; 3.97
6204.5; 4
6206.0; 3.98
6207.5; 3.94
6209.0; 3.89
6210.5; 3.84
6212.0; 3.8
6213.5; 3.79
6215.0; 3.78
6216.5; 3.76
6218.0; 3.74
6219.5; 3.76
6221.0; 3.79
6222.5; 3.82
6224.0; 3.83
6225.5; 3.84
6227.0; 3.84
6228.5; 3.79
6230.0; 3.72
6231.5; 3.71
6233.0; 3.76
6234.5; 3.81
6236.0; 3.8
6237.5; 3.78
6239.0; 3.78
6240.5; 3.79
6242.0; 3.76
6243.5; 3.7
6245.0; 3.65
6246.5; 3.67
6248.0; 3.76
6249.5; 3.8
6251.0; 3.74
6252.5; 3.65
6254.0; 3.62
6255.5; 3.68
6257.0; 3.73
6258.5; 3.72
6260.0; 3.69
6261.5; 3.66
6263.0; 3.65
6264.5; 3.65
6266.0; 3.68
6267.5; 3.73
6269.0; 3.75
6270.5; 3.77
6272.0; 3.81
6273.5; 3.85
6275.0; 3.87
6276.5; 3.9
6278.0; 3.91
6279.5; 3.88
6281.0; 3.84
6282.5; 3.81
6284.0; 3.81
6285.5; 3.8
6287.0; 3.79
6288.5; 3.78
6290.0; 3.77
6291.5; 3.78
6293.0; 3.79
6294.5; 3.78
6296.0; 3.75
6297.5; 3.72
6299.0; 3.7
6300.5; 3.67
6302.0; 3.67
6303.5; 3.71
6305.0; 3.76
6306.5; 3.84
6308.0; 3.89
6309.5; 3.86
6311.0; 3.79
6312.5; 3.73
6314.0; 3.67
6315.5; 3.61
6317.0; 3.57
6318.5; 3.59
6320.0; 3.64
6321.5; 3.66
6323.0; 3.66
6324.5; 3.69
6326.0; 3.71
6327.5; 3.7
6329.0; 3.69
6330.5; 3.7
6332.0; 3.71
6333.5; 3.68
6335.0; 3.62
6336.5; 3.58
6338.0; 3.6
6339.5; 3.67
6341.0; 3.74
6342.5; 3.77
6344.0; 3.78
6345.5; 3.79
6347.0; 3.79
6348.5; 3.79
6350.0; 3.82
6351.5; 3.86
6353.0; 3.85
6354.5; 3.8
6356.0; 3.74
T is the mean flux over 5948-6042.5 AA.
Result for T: 4.03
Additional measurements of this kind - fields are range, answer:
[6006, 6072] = 4.04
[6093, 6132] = 3.91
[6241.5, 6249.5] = 3.71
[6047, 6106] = 4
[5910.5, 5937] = 4.08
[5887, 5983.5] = 4.01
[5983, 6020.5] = 3.96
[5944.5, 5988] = 4.06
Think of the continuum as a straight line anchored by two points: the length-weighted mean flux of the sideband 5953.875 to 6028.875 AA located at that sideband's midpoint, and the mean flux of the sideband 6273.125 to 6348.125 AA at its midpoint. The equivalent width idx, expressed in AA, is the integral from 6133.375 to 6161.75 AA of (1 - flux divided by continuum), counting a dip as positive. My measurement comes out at 0.67 AA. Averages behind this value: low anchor 4.02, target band 3.79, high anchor 3.74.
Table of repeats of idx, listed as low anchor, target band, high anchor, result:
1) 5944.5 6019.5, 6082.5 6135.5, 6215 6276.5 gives -0.5 AA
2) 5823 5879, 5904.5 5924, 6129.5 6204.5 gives 0.2 AA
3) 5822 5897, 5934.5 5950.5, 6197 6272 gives 0.0 AA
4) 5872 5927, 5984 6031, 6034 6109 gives 0.4 AA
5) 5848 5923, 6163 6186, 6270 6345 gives 0.2 AA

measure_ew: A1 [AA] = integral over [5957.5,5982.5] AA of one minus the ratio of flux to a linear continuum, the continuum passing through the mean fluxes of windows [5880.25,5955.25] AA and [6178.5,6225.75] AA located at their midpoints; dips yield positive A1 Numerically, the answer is -0.8 AA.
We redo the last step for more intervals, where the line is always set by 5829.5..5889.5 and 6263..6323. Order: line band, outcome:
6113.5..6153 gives 0.46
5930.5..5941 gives 0.17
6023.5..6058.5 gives -0.41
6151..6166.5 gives 0.74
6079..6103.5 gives 0.20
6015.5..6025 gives 0.12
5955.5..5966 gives -0.19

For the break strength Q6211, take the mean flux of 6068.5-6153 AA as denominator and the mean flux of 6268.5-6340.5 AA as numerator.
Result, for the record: 1.0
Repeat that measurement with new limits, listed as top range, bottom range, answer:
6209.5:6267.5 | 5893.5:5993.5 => 0.93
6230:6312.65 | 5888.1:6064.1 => 0.94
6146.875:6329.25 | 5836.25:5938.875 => 0.93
